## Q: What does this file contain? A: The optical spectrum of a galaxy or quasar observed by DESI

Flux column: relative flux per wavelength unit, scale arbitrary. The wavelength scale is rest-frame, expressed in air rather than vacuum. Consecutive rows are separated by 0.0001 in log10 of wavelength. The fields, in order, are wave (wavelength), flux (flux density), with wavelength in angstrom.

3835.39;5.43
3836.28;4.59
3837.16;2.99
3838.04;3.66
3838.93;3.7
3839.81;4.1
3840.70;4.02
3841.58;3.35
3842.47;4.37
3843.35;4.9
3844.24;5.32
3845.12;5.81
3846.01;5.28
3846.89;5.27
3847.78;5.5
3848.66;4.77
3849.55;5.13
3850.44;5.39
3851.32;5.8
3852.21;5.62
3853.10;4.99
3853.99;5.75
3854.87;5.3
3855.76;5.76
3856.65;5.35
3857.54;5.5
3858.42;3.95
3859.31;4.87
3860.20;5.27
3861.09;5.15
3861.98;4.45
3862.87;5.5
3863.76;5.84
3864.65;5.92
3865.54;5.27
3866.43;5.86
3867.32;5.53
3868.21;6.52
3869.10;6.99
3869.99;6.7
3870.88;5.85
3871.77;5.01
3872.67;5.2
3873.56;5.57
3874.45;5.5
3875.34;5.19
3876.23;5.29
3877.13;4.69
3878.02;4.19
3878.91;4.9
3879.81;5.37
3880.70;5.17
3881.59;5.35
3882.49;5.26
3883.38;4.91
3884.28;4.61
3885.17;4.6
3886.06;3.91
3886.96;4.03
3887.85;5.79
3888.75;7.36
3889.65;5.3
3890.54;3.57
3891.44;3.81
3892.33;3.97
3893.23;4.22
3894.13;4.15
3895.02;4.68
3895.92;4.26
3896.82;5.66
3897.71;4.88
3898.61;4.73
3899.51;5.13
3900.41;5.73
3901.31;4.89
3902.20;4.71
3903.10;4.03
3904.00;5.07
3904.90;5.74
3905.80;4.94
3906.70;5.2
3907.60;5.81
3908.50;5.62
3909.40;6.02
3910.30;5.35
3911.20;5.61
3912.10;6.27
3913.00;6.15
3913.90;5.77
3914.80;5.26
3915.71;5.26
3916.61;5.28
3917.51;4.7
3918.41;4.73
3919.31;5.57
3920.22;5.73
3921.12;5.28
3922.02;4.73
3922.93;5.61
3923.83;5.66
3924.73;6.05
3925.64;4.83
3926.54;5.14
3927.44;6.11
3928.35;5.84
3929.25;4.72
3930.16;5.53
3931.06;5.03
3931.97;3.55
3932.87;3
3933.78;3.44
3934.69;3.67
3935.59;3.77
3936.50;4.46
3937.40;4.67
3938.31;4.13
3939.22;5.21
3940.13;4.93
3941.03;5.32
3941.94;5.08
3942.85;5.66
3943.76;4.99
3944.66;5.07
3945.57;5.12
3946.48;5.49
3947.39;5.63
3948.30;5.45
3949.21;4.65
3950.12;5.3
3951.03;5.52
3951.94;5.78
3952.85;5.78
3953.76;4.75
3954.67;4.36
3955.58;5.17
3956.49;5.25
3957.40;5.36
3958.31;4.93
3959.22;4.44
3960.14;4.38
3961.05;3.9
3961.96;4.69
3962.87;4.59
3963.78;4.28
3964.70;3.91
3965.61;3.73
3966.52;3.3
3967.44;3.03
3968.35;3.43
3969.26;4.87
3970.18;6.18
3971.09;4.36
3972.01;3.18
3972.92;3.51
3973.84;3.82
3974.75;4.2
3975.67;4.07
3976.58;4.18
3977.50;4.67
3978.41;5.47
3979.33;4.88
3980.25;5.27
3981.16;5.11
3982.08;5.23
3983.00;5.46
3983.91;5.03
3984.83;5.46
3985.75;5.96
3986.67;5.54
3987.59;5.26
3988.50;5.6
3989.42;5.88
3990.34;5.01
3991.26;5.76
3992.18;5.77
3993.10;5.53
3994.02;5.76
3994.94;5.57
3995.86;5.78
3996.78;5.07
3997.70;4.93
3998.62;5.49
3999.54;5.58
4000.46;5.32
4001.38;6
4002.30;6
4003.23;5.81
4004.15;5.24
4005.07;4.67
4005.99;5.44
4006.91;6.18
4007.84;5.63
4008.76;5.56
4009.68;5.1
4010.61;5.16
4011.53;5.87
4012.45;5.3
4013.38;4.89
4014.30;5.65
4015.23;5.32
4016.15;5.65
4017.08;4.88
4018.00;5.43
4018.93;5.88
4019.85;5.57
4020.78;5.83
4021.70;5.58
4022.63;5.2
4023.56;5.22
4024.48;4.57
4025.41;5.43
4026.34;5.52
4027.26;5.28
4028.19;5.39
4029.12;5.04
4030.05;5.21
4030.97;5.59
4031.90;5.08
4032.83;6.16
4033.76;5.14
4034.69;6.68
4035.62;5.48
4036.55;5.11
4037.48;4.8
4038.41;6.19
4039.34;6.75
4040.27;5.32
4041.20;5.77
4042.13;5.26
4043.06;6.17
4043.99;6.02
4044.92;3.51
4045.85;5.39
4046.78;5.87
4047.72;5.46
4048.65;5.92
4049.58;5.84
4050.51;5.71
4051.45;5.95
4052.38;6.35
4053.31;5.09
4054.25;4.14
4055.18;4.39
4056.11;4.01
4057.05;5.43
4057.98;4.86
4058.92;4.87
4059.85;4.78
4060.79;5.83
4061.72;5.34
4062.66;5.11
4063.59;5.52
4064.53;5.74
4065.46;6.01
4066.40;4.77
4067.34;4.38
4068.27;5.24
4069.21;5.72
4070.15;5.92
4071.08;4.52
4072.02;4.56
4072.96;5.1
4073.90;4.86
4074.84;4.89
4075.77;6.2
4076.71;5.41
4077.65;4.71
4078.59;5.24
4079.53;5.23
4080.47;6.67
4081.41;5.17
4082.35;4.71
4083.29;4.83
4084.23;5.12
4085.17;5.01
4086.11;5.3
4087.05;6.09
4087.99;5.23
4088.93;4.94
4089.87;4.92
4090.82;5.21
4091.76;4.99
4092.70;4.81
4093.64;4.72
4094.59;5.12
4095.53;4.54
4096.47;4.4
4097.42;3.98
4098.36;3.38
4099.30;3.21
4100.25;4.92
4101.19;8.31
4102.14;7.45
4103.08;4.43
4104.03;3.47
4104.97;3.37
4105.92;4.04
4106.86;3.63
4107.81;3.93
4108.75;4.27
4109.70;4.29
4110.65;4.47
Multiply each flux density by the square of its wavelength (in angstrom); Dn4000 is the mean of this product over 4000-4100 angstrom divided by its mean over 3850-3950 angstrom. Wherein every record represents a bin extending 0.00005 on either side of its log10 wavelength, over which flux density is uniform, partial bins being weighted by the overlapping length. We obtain 1.1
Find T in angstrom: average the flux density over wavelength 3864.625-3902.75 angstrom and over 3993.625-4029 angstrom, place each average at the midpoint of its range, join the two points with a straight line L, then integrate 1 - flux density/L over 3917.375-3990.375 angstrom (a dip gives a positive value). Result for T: 6.1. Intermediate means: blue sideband 5.11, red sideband 5.44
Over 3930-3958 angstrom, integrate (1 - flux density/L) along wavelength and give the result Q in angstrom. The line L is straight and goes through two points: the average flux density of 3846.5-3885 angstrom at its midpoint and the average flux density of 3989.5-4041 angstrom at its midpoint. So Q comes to 2.8 angstrom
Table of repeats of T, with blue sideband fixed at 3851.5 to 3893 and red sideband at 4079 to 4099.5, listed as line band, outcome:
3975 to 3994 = -0.7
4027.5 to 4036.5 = -0.9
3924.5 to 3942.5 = 1.5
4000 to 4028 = -2.3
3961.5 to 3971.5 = 1.7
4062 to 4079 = -1.0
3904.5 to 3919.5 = -0.9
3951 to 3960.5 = 0.1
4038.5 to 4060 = -1.7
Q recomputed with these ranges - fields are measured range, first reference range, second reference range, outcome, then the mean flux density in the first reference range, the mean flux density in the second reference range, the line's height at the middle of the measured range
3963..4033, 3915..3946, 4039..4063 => 0.5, 4.94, 5.34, 5.17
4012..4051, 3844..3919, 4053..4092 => -2.4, 5.22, 5.15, 5.16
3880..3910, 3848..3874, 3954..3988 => 1.5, 5.48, 4.61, 5.21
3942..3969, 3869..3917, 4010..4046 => 2.7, 5.14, 5.44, 5.28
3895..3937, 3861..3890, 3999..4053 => 2.4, 5.36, 5.52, 5.4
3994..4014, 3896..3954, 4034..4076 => -0.8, 5.13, 5.35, 5.26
